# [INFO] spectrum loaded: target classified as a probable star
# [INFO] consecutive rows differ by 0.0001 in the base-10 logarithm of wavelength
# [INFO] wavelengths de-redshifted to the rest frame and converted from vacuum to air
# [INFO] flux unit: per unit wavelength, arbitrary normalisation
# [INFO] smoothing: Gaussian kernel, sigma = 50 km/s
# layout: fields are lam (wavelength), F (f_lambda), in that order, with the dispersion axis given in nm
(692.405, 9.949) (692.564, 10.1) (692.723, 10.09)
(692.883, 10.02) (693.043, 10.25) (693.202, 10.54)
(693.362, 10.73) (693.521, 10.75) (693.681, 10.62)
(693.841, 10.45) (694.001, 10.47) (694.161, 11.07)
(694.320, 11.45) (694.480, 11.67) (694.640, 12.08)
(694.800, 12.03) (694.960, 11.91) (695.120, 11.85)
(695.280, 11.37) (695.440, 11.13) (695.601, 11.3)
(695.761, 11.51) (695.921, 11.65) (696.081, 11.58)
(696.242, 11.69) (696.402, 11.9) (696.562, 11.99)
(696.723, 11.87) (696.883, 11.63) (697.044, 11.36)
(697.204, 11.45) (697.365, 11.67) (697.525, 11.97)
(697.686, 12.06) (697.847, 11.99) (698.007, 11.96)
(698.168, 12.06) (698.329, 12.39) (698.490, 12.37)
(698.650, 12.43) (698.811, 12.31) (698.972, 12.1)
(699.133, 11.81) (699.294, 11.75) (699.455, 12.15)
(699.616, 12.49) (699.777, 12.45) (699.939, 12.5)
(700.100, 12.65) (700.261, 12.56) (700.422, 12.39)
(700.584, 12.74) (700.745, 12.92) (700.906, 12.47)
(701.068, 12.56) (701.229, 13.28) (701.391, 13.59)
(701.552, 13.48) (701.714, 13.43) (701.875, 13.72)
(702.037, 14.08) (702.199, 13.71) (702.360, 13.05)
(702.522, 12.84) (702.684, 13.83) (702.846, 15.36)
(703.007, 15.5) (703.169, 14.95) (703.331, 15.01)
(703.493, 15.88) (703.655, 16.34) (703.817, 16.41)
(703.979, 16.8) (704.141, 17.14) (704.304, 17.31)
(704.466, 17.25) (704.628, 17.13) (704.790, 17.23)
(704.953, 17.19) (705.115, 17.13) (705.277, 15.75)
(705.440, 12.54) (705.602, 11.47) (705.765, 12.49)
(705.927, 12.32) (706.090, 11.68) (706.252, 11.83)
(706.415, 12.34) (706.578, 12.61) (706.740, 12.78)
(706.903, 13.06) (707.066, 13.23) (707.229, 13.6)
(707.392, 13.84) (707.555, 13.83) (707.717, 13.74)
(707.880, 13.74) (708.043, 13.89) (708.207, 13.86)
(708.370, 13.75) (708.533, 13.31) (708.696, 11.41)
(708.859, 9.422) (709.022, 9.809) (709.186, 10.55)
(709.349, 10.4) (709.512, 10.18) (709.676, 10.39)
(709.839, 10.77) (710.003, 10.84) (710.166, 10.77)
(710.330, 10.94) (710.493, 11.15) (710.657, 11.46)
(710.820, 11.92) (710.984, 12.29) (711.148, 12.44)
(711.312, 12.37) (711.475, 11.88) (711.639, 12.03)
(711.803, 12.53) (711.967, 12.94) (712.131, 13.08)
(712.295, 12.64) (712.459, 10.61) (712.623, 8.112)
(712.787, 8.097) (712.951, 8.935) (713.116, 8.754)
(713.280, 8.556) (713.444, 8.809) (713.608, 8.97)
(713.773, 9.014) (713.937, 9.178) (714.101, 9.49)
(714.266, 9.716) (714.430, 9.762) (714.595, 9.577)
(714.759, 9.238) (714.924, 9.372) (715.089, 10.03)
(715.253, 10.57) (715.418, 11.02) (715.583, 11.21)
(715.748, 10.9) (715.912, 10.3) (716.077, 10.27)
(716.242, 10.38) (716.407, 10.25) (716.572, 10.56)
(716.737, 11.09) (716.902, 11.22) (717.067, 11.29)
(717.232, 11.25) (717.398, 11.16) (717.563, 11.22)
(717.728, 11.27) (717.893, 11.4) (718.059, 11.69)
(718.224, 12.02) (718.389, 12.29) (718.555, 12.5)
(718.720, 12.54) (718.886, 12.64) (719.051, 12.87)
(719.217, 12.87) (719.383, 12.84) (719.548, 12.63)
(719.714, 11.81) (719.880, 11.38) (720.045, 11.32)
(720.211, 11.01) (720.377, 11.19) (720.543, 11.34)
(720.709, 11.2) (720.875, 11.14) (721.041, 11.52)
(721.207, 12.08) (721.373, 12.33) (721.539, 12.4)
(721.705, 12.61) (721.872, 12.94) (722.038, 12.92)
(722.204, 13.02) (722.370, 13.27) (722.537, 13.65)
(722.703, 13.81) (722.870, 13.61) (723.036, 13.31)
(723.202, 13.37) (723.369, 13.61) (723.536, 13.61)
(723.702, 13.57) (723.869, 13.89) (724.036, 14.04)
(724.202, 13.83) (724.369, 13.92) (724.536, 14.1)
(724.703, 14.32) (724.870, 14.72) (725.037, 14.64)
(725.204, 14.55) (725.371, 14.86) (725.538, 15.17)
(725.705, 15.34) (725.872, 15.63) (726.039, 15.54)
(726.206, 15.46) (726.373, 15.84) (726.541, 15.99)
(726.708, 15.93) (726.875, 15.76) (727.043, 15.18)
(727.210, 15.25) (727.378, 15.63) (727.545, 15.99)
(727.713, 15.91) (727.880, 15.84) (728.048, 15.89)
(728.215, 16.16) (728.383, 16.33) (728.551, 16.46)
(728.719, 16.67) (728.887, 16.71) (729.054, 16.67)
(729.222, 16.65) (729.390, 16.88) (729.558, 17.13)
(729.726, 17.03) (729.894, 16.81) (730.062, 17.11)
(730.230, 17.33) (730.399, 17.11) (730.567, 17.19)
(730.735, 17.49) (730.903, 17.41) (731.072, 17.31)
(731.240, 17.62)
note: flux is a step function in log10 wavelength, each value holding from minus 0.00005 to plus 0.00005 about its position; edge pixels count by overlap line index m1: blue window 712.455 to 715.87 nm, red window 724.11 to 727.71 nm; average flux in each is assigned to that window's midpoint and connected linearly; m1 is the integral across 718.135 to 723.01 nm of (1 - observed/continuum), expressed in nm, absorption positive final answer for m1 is 0.083 nm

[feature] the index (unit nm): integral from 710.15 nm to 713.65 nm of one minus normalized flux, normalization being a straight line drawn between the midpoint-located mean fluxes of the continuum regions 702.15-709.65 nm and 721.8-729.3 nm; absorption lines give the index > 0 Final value 0.80 nm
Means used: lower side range 13.8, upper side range 14.9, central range 10.9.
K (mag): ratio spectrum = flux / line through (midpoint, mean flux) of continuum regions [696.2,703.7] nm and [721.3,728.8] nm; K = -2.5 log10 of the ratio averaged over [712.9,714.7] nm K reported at 0.45 mag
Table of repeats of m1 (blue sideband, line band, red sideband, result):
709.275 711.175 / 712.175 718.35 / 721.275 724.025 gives 0.90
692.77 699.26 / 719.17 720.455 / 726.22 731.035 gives 0.28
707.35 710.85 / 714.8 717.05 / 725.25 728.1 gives 0.46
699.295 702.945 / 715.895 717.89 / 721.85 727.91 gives 0.45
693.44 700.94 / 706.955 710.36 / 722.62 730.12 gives 0.30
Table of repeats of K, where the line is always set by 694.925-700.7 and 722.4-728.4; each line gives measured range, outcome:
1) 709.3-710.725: 0.22 mag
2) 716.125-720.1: 0.20 mag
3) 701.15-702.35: -0.10 mag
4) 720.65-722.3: 0.18 mag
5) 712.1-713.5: 0.37 mag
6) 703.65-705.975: -0.23 mag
